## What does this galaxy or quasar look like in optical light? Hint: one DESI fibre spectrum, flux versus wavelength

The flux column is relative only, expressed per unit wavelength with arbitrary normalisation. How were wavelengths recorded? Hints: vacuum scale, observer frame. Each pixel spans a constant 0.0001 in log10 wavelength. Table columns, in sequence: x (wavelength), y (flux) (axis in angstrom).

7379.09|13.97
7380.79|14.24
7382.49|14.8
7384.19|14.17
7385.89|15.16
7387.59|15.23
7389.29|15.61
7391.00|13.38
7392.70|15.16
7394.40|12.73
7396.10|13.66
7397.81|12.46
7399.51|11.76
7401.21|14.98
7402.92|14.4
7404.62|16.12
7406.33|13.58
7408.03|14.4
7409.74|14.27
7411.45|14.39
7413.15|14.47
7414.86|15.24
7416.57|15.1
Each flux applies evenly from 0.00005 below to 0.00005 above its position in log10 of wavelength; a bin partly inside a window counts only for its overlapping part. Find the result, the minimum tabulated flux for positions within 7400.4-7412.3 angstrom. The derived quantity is 13.58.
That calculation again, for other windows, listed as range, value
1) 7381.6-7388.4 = 14.17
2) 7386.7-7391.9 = 13.38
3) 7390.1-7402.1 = 11.76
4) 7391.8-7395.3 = 12.73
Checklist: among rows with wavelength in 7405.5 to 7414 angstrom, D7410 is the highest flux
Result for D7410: 14.47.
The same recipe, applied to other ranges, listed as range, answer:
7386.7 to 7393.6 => 15.61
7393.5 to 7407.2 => 16.12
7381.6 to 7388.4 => 15.23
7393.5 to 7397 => 13.66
